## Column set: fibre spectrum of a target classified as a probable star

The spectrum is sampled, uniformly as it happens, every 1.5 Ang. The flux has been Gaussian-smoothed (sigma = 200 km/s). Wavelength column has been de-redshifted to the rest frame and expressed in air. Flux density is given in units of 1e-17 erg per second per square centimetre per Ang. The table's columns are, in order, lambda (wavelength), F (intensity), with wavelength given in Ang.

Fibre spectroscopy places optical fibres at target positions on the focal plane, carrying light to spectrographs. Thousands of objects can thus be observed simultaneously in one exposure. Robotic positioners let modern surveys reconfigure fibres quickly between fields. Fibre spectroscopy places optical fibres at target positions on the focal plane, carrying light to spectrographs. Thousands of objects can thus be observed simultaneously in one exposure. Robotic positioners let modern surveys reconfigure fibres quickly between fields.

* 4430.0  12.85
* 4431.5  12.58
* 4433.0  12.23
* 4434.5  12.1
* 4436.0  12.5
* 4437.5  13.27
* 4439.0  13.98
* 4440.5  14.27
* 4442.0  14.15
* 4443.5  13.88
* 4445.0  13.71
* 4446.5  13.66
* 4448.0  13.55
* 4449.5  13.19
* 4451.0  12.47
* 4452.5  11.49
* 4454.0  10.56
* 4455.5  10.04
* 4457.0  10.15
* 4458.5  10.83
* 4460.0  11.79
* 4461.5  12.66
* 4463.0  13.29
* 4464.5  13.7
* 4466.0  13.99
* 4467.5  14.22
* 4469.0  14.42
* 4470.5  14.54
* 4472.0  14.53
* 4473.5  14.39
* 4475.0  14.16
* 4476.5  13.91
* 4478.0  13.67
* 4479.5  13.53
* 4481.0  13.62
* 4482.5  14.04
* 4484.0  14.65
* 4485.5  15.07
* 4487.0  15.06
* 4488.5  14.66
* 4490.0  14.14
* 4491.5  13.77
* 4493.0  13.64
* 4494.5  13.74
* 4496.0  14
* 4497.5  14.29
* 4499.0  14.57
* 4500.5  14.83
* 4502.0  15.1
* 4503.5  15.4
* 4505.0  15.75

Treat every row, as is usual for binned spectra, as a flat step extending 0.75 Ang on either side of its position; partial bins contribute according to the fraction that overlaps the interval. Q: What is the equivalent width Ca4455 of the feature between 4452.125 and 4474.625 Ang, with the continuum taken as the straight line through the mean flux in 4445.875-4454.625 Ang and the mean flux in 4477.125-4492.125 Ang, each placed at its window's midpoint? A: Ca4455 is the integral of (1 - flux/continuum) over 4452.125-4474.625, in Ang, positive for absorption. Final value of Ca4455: 0.7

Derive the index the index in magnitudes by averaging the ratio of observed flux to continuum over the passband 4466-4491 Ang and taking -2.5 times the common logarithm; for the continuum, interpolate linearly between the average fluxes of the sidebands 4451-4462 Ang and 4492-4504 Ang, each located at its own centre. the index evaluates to -0.114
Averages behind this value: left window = 11.1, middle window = 14.3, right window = 14.4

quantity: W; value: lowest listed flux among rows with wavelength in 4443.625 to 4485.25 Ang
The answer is 10.04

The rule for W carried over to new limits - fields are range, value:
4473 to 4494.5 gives 13.53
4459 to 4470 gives 11.79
